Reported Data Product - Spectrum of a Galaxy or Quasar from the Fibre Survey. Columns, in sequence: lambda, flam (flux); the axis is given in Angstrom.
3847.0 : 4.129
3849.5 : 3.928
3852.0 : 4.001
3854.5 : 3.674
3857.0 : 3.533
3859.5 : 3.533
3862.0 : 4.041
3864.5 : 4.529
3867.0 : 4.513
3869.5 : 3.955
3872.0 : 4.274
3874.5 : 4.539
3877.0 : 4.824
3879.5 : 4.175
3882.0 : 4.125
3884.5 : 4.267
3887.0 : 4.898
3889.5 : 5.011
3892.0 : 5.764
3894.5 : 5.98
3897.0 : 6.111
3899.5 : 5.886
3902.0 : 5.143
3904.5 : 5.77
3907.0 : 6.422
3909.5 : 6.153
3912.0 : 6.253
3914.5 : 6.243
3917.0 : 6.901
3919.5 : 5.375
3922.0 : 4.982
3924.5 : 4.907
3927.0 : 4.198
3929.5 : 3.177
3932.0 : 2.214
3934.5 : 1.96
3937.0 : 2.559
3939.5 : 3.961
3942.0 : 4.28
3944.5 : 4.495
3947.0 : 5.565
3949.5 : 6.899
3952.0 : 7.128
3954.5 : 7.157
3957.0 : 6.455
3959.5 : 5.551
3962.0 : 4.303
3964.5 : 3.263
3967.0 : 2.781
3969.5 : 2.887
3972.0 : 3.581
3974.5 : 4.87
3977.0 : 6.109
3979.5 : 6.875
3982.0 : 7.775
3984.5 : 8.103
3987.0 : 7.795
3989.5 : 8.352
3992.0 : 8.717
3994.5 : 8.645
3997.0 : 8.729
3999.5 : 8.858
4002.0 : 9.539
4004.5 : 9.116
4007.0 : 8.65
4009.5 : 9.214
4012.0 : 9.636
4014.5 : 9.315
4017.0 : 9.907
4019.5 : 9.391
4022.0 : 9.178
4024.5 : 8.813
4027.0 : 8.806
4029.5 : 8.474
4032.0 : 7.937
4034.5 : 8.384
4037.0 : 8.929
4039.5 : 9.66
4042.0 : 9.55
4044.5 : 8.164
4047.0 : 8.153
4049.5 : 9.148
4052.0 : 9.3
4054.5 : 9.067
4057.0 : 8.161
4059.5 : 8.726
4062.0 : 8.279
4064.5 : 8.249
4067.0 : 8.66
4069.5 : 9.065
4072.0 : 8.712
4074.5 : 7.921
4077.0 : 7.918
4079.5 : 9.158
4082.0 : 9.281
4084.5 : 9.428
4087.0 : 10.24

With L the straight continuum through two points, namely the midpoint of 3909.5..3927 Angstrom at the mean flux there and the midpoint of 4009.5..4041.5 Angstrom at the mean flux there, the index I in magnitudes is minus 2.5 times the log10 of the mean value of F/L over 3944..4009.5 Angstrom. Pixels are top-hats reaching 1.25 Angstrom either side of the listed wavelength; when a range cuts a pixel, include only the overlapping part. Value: 0.14 mag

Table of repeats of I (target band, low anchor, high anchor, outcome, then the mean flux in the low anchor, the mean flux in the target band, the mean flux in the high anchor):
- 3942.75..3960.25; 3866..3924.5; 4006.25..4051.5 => 0.12 mag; 5.28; 6.14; 8.97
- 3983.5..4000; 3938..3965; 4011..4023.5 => -0.07 mag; 5.4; 8.44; 9.47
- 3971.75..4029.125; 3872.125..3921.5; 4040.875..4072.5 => -0.10 mag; 5.43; 8.34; 8.71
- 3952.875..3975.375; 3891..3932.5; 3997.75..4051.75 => 0.47 mag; 5.44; 4.58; 8.99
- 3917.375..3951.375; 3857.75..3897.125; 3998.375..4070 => 0.39 mag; 4.6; 4.32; 8.91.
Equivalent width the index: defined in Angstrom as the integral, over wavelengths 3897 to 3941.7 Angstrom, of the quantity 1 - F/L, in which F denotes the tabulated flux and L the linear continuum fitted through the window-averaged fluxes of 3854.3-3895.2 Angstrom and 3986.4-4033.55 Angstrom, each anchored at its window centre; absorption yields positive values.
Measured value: 7.2 Angstrom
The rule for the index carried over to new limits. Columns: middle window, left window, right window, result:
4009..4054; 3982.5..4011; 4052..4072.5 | -1.7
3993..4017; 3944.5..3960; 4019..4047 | -3.5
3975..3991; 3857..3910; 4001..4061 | 0.5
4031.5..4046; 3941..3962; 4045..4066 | -1.1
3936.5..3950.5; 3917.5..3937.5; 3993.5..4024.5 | 0.7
